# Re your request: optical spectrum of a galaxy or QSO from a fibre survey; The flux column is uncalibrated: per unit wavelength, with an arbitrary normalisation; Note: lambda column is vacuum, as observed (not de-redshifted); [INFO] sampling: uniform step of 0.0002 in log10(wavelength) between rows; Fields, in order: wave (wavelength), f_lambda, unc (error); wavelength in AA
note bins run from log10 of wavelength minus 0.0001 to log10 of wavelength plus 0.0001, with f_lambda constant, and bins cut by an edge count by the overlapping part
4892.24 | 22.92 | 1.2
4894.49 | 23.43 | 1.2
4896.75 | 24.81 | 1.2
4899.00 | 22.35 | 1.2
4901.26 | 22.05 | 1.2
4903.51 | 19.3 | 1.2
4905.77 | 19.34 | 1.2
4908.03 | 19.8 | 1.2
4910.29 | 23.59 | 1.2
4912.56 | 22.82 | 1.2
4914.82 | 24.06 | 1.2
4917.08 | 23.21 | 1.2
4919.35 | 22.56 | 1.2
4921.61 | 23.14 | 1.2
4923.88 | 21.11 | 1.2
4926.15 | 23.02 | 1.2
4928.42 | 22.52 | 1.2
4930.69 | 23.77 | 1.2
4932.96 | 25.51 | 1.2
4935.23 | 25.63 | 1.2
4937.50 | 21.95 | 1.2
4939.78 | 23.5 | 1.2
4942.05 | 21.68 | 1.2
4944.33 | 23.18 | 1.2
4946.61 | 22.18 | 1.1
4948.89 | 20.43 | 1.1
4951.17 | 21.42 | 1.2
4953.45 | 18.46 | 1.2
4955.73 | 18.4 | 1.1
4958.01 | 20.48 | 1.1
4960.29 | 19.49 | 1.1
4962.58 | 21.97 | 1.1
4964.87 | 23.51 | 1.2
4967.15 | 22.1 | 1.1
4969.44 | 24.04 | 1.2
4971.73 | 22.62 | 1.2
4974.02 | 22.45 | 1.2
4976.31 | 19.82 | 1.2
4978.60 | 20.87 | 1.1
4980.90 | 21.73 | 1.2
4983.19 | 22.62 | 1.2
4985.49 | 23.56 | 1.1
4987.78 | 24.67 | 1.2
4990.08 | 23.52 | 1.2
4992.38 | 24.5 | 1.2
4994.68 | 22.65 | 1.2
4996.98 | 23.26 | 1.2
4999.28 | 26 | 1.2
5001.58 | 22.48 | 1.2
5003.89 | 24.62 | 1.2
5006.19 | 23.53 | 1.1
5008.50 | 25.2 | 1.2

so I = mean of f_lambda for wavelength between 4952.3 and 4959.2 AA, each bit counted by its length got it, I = 19.1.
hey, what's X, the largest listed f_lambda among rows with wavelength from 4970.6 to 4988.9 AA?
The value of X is 24.67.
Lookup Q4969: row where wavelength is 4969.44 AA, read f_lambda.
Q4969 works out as 24.04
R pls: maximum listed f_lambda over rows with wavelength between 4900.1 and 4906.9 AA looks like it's 22.05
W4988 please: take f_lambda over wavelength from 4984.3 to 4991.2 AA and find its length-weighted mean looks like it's 23.9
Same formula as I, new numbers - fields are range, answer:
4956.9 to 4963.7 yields 20.6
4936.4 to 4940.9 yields 22.7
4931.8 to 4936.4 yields 25.6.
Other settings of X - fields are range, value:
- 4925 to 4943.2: 25.63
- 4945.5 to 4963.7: 22.18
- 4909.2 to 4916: 24.06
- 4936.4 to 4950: 23.5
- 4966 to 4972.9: 24.04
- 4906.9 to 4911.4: 23.59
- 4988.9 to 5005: 26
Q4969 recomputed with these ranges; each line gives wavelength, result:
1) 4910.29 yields 23.59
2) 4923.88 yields 21.11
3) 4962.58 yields 21.97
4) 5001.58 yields 22.48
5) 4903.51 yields 19.3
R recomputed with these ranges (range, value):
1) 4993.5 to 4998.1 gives 23.26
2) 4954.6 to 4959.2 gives 20.48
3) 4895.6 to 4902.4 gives 24.81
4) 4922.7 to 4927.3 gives 23.02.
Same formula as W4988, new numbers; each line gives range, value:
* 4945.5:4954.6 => 20.6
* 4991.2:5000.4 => 24.1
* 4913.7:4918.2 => 23.7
